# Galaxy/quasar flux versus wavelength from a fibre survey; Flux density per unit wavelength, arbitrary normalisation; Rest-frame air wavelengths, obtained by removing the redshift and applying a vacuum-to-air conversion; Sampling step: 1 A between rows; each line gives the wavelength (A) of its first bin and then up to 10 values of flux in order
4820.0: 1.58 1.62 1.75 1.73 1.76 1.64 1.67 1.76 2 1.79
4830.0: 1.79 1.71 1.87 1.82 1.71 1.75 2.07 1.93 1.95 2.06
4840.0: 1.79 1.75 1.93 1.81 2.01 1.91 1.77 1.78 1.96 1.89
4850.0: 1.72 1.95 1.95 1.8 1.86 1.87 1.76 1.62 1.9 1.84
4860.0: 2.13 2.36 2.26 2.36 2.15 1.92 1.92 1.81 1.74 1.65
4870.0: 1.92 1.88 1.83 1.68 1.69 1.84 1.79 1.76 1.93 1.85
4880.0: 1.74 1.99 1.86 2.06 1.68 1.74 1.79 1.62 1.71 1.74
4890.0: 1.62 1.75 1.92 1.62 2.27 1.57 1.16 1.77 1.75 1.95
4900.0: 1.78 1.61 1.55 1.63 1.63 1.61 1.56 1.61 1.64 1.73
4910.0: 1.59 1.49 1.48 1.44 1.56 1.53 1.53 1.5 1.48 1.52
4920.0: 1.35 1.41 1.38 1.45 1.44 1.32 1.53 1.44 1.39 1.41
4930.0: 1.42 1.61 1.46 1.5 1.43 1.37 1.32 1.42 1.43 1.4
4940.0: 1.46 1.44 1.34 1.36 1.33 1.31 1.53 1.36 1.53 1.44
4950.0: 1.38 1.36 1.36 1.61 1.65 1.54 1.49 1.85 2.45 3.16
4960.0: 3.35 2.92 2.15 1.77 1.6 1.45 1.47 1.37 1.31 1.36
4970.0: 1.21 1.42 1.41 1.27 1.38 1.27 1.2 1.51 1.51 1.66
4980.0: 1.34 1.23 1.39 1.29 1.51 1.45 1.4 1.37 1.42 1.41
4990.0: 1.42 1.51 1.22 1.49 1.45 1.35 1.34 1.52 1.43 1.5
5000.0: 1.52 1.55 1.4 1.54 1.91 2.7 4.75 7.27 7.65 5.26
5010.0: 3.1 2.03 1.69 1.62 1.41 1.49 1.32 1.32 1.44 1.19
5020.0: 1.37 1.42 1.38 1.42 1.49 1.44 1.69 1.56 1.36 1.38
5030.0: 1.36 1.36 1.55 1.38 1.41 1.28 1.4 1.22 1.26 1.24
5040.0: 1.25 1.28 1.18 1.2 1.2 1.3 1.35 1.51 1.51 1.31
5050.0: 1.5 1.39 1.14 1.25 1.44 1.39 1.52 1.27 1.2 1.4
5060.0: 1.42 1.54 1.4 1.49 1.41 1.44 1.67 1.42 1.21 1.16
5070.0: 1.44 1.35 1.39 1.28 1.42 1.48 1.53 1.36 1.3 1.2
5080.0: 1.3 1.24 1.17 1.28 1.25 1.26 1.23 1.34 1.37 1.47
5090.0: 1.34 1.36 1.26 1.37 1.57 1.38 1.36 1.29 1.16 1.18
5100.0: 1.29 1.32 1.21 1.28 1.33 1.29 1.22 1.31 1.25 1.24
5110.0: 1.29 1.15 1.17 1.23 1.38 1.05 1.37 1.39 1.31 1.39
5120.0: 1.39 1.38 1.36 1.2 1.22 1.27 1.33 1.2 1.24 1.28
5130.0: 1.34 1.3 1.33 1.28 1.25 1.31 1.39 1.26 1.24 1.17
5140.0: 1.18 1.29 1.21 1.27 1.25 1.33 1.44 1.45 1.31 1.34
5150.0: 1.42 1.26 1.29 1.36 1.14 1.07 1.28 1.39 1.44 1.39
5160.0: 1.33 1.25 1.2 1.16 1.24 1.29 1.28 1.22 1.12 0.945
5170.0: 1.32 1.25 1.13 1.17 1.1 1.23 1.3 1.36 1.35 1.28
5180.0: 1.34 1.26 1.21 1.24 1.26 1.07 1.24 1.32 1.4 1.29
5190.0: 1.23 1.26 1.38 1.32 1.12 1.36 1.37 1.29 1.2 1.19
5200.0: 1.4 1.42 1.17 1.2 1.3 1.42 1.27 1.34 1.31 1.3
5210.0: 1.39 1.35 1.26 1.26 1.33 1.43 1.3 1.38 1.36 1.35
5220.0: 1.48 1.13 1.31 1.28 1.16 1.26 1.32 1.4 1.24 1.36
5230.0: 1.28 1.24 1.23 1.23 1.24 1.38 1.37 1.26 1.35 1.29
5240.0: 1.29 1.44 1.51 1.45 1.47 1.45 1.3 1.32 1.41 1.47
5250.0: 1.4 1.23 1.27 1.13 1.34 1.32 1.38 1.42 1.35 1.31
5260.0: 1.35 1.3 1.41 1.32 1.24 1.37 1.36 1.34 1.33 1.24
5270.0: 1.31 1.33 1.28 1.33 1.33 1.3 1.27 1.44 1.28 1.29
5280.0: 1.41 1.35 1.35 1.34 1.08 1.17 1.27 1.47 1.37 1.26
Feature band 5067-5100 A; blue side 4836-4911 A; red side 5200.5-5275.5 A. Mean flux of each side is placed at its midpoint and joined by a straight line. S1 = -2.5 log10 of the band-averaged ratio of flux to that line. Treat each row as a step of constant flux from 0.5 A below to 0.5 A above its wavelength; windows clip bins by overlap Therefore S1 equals 0.16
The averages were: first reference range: 1.82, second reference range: 1.32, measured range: 1.32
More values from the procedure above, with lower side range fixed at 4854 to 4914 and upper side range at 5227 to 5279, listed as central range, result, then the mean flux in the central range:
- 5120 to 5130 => 0.16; 1.28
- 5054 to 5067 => 0.10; 1.43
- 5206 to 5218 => 0.04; 1.33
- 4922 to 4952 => 0.21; 1.42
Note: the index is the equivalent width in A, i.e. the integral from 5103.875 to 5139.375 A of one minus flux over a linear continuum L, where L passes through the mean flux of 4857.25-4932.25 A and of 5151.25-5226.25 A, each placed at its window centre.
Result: 2.39 A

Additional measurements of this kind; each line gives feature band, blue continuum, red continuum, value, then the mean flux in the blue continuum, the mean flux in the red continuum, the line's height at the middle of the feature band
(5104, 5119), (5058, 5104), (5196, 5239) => 0.8 A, 1.34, 1.3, 1.34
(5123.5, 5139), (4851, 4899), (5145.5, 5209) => 0.9 A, 1.84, 1.27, 1.36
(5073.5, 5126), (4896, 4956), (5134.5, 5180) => 0.8 A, 1.5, 1.27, 1.32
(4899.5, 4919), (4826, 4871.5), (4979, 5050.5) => 2.7 A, 1.89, 1.73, 1.83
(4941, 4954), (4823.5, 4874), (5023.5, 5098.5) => 1.7 A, 1.87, 1.36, 1.63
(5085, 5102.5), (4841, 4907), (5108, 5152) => 0.6 A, 1.82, 1.29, 1.36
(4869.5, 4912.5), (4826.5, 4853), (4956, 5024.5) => 3.1 A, 1.86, 1.87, 1.86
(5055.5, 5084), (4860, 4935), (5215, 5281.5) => 2.7 A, 1.69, 1.33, 1.51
